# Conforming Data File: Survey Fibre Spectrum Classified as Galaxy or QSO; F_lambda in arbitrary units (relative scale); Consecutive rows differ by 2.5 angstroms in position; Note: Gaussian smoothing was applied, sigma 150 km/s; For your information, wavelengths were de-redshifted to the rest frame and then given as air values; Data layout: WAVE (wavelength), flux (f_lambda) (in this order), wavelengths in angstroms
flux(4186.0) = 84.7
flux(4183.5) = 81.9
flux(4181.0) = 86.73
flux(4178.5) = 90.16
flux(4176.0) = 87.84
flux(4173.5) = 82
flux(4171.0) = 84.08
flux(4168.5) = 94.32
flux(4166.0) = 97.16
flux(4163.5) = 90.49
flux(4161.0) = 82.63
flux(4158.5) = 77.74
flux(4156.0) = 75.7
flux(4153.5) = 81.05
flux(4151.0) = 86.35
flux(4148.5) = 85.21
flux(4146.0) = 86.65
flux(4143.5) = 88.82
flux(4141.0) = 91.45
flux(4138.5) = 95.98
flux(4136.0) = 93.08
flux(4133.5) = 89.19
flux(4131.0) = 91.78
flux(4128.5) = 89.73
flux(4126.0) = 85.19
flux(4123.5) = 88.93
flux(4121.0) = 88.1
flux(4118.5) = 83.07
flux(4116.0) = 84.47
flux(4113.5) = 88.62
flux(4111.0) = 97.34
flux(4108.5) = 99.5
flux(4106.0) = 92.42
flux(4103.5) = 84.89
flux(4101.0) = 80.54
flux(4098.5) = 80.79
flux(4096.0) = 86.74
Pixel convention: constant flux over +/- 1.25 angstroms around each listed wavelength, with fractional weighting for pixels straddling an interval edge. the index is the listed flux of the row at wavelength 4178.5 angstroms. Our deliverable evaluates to 90.16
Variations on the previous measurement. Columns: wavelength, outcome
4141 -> 91.45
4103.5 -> 84.89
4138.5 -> 95.98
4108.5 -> 99.5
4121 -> 88.1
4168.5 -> 94.32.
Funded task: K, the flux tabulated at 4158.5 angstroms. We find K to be 77.74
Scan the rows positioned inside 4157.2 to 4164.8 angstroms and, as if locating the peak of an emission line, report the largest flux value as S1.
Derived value 90.49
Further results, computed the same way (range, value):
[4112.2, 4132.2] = 91.78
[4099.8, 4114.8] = 99.5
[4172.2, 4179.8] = 90.16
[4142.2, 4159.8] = 88.82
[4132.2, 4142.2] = 95.98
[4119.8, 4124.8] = 88.93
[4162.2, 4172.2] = 97.16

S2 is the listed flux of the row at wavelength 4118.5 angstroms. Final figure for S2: 83.07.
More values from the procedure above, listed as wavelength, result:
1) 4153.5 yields 81.05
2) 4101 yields 80.54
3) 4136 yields 93.08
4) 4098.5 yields 80.79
